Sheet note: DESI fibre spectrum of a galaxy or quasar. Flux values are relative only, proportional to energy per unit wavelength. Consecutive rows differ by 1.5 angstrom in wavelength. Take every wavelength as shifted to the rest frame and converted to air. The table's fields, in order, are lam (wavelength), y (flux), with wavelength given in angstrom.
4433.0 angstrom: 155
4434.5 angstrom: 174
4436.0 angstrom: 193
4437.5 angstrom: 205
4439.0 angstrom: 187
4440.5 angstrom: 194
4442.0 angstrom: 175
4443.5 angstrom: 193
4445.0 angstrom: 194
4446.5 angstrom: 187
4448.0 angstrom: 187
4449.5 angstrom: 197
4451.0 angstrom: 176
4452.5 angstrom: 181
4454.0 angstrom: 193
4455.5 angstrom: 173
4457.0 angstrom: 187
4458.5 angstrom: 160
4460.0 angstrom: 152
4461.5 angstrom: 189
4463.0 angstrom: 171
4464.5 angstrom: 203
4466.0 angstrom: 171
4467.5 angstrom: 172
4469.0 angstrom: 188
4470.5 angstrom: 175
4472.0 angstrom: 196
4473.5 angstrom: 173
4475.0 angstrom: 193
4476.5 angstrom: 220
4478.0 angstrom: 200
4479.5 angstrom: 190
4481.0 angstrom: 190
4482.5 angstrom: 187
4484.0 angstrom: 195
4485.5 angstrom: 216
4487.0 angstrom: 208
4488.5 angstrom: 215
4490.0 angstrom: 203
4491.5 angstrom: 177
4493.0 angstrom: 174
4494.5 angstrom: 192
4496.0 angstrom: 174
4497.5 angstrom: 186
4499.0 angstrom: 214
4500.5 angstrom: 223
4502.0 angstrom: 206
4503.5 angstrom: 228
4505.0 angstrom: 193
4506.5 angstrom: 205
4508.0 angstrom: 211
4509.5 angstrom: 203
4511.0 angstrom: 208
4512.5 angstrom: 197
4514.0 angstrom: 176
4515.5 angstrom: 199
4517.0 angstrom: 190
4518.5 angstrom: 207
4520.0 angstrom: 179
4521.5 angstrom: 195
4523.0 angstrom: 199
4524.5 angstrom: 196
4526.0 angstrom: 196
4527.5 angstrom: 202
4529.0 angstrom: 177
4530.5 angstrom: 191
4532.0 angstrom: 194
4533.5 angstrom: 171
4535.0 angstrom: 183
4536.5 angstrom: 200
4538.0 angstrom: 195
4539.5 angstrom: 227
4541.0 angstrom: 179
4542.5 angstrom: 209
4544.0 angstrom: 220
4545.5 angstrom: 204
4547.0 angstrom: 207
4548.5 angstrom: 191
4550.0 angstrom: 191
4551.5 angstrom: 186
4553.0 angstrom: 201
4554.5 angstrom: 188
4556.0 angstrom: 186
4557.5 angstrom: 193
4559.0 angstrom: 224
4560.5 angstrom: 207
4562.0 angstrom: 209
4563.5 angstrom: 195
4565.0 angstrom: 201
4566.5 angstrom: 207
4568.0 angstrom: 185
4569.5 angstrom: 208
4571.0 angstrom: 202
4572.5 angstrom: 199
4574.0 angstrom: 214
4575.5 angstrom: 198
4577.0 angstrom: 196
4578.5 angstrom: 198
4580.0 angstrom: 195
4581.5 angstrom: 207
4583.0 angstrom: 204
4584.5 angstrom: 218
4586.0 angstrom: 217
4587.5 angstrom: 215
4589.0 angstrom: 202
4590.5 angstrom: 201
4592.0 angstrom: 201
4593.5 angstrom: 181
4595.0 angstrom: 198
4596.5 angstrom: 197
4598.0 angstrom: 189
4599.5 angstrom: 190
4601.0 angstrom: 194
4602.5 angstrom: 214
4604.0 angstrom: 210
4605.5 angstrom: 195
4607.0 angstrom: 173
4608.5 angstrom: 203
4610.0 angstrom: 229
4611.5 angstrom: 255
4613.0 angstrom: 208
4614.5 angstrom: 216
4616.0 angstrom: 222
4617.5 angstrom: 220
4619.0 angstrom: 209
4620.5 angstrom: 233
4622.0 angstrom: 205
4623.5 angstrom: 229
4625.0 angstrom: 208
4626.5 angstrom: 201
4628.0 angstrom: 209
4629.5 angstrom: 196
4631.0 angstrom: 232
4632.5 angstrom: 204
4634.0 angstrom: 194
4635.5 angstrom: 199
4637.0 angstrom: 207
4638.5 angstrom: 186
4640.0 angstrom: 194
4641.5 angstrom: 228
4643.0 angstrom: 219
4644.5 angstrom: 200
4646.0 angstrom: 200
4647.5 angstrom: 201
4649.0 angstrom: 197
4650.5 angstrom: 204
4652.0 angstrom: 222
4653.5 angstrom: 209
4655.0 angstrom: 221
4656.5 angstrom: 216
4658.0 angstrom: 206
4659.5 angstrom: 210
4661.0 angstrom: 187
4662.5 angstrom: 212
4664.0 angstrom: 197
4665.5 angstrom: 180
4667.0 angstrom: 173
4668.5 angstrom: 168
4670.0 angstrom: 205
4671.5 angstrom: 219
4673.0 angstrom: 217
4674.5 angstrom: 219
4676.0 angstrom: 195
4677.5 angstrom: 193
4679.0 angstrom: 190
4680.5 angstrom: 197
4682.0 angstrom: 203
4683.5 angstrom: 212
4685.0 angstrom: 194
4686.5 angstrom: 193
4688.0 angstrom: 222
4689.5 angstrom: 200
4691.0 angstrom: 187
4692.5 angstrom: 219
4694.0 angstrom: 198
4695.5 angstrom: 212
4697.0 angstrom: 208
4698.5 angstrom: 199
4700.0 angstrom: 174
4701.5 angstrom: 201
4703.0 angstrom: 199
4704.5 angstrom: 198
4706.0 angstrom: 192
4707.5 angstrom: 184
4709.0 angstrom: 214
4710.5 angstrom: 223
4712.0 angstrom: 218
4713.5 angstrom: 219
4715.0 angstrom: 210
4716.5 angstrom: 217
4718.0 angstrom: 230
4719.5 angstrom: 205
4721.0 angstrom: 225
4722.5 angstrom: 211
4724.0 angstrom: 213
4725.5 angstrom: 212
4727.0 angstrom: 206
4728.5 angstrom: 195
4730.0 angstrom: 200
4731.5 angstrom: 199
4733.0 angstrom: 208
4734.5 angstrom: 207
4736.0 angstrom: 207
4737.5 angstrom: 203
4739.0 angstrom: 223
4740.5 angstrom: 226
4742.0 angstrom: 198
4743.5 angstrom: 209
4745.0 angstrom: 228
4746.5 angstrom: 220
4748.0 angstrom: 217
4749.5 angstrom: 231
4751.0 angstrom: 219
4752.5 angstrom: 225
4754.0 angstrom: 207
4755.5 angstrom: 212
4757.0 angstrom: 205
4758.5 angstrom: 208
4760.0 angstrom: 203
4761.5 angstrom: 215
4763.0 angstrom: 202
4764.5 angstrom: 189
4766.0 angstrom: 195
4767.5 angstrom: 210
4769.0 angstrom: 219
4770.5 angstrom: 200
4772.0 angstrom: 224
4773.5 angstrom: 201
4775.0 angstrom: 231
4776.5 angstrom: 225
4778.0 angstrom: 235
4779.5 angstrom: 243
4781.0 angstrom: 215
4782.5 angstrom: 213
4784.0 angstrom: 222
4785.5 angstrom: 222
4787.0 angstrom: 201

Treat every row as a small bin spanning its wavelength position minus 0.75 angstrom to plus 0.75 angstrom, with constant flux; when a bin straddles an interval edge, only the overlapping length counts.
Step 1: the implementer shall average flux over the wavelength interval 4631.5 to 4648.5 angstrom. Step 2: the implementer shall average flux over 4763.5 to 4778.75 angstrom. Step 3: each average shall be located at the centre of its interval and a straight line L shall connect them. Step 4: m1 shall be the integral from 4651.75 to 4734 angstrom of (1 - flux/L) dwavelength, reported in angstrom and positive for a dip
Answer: 1.14 angstrom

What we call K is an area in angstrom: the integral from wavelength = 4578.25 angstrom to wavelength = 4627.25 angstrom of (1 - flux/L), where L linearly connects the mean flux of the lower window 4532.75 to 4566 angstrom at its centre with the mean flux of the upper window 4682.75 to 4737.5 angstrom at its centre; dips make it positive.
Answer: -1.5 angstrom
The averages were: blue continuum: 199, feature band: 207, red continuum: 206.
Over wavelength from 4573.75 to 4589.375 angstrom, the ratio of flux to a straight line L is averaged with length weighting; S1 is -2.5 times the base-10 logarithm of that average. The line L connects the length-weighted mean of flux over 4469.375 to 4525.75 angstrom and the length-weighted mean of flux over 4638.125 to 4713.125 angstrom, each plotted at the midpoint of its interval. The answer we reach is -0.032 mag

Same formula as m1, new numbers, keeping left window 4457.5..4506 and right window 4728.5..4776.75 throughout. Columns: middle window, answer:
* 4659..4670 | 0.78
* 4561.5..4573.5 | -0.18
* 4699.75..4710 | 0.56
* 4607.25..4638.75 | -1.66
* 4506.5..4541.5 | -0.03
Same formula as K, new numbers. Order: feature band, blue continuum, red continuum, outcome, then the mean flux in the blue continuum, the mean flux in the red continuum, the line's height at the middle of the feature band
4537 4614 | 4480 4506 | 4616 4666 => 0.5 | 199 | 207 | 204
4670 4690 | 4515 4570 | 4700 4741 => 0.1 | 197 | 208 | 206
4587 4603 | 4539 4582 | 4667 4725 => 0.3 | 201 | 204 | 202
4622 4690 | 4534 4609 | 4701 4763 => 0.6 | 200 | 211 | 206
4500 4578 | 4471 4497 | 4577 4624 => 0.5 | 194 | 207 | 200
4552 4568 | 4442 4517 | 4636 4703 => -0.3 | 192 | 202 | 196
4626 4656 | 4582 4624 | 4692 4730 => 0.2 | 208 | 207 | 208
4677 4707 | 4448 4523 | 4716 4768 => 1.1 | 192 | 211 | 207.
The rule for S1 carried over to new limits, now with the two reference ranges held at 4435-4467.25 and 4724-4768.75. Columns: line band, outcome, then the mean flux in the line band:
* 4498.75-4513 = -0.11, 209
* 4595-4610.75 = -0.01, 199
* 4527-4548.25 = -0.03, 197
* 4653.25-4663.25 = -0.04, 209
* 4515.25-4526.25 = -0.03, 195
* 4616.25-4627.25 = -0.09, 215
